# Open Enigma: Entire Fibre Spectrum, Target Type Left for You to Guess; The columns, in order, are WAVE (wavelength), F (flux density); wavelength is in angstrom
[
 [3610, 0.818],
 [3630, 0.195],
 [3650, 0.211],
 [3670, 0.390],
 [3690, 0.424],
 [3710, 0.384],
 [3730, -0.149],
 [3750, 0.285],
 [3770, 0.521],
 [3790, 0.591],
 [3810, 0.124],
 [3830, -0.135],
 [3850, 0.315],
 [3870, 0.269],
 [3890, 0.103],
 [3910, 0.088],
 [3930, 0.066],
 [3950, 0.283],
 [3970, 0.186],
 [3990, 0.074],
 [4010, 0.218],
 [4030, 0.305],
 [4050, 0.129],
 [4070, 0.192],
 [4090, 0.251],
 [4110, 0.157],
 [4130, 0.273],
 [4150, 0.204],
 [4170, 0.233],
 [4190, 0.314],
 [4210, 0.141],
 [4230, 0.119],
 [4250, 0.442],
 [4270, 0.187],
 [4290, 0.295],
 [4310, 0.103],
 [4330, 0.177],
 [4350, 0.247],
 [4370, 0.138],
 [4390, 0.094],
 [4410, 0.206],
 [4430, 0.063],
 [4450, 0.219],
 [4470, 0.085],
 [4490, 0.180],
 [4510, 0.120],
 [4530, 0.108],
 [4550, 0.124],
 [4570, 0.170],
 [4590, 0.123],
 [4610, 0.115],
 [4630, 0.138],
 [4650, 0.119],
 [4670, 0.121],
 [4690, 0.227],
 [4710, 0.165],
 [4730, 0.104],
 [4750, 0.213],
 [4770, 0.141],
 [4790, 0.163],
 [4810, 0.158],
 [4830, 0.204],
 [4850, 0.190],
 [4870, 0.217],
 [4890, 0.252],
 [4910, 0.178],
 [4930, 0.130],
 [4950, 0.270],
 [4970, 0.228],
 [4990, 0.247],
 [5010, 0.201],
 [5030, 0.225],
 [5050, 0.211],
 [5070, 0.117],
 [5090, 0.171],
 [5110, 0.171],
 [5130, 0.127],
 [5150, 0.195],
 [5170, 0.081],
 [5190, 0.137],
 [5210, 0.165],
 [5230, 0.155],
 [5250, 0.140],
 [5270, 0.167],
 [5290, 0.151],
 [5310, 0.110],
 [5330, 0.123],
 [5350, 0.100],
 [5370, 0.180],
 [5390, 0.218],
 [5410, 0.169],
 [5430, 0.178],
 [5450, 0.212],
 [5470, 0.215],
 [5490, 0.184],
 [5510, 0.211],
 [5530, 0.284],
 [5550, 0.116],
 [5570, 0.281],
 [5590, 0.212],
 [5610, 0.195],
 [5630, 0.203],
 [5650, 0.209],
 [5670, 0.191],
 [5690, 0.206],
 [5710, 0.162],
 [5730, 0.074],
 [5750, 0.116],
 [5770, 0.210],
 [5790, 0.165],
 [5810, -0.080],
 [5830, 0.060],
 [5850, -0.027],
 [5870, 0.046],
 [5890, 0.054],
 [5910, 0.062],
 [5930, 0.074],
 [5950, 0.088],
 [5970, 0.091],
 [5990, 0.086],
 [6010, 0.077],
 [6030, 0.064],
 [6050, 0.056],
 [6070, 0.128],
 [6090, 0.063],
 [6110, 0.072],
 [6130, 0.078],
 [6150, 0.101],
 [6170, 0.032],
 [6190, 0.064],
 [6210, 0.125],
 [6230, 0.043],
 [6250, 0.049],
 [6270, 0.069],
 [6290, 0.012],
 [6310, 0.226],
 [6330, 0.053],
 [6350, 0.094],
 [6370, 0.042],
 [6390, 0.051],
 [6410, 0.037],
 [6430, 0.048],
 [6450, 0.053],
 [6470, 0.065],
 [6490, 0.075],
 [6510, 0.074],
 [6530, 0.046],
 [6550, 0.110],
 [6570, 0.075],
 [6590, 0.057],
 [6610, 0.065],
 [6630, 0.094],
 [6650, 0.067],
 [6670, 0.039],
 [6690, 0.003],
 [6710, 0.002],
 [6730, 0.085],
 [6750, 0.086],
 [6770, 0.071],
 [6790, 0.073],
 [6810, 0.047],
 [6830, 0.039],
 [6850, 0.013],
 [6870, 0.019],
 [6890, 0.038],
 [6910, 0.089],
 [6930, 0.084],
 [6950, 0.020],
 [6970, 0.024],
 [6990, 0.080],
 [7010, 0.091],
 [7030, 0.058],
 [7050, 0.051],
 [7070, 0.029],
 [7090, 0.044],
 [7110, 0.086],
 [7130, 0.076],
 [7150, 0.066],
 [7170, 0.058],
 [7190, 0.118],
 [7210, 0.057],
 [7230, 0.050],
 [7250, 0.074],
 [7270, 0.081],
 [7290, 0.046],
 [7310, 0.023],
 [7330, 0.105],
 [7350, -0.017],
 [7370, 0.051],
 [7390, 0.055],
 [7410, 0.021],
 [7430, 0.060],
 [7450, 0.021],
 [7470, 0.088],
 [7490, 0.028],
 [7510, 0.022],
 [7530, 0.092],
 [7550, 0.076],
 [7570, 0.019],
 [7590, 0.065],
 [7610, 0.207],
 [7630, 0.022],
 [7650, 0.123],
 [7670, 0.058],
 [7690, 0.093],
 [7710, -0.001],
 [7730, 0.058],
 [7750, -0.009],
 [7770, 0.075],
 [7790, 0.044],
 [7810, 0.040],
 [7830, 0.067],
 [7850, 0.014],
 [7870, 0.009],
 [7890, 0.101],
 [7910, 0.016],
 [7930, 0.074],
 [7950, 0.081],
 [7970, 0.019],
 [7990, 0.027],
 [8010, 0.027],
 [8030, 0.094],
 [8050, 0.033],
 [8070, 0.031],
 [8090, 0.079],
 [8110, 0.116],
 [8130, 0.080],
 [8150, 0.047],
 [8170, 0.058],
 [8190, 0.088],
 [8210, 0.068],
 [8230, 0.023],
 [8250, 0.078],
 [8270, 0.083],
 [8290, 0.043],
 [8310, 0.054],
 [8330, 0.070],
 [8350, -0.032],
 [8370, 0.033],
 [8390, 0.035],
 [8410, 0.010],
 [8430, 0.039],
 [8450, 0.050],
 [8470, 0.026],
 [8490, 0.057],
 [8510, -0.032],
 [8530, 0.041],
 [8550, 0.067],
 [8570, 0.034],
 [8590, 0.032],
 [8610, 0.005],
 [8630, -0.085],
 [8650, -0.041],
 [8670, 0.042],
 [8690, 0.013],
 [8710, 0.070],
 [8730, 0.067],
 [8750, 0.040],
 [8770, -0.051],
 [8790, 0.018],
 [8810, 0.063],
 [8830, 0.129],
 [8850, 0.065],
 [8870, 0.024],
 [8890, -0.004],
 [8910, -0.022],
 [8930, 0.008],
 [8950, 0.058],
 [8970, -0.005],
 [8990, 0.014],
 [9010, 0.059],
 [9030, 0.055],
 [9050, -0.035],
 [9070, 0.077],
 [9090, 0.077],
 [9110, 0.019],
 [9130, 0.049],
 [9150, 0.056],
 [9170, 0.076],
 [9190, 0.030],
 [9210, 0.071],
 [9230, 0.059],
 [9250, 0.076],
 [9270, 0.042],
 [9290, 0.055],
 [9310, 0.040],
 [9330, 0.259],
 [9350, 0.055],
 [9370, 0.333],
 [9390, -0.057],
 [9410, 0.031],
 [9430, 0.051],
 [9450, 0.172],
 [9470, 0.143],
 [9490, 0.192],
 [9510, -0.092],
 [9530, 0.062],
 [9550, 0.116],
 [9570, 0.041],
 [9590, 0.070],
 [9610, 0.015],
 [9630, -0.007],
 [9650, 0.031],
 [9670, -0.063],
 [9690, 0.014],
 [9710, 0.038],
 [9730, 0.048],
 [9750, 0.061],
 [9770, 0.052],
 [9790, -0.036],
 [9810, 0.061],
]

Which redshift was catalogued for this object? 0.56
